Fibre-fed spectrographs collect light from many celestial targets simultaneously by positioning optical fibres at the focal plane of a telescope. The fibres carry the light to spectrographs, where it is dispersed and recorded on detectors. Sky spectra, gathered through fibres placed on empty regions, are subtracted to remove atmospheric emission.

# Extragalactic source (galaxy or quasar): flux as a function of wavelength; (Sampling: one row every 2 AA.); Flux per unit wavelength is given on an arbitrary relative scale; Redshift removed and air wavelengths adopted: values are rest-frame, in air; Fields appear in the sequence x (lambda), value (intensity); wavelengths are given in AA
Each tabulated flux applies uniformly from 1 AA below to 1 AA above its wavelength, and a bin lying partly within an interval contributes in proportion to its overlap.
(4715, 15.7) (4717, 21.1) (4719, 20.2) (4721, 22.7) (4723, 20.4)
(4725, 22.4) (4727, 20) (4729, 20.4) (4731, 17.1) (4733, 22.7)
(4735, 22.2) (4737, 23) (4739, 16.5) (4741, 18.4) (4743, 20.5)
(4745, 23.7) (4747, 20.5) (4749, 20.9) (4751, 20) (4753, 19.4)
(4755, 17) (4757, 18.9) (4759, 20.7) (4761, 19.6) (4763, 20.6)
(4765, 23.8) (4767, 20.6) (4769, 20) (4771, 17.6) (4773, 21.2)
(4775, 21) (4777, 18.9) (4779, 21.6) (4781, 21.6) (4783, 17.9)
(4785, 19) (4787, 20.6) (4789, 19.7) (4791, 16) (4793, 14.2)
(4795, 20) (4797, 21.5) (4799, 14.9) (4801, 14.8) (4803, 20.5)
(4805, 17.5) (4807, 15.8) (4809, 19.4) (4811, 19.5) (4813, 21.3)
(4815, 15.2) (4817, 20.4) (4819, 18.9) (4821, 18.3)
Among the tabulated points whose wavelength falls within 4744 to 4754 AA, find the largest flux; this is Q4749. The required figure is 23.7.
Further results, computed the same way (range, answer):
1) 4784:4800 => 21.5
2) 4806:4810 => 19.4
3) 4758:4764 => 20.7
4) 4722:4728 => 22.4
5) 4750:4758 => 20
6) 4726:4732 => 20.4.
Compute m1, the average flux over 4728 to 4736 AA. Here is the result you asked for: 20.6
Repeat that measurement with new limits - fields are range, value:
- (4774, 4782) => 20.8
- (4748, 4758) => 19.2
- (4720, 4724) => 21.5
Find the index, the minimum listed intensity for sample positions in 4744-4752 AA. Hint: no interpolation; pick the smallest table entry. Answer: 20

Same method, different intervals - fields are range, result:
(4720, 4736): 17.1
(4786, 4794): 14.2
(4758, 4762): 19.6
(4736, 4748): 16.5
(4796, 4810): 14.8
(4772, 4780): 18.9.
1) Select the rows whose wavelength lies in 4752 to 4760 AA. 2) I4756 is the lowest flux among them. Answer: 17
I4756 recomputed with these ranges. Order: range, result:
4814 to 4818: 15.2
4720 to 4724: 20.4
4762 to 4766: 20.6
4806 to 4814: 15.8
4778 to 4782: 21.6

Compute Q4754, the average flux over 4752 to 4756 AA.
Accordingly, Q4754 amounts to 18.2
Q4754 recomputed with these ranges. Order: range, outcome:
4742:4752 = 21.1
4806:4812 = 18.2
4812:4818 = 19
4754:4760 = 18.9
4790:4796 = 16.7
